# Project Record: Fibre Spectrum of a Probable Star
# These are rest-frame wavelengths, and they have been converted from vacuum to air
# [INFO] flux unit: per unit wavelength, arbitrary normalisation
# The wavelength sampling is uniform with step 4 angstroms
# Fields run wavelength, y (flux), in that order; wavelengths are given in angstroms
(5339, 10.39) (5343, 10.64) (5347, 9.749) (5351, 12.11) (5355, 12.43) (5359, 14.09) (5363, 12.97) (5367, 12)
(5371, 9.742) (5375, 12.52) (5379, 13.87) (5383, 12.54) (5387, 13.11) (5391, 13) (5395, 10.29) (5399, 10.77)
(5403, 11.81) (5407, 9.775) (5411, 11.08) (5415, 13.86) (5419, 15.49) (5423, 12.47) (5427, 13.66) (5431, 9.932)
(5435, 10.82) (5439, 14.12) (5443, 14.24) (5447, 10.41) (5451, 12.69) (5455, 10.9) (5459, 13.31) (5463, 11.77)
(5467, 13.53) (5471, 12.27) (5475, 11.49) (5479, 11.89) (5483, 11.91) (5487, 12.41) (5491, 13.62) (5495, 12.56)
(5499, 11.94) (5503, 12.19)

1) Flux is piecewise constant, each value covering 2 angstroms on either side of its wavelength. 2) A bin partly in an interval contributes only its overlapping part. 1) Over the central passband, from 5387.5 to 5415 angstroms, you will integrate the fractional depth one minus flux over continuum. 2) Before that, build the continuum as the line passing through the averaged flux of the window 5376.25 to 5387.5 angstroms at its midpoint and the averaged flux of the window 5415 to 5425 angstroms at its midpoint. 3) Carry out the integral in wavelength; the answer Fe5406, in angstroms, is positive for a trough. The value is 4.30 angstroms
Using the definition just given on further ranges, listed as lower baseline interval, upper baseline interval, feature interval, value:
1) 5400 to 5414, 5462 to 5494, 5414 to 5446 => -4.07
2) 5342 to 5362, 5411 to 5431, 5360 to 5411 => 2.61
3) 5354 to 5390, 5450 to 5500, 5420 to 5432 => -0.02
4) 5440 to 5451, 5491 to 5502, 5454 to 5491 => 0.72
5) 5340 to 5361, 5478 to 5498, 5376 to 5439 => -0.99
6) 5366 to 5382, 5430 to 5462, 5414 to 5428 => -2.07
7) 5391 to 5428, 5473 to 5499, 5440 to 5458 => -0.04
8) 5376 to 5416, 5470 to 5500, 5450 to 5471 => -0.38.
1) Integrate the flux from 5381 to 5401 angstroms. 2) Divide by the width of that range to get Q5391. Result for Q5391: 11.9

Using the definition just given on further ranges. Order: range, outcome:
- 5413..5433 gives 13.1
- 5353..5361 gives 13.3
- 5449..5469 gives 12.4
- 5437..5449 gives 12.9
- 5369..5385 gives 12.2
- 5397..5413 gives 10.9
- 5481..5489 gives 12.2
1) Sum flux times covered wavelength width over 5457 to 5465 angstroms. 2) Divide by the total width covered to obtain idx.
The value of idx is 12.5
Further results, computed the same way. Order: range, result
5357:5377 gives 12.3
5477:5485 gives 11.9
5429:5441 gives 11.6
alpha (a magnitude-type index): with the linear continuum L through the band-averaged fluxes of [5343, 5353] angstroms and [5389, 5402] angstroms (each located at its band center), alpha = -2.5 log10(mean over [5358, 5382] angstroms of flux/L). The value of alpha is -0.13 mag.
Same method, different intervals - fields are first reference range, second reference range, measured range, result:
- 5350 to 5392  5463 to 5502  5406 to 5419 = 0.02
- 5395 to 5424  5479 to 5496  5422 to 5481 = 0.01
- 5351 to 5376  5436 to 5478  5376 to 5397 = -0.02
